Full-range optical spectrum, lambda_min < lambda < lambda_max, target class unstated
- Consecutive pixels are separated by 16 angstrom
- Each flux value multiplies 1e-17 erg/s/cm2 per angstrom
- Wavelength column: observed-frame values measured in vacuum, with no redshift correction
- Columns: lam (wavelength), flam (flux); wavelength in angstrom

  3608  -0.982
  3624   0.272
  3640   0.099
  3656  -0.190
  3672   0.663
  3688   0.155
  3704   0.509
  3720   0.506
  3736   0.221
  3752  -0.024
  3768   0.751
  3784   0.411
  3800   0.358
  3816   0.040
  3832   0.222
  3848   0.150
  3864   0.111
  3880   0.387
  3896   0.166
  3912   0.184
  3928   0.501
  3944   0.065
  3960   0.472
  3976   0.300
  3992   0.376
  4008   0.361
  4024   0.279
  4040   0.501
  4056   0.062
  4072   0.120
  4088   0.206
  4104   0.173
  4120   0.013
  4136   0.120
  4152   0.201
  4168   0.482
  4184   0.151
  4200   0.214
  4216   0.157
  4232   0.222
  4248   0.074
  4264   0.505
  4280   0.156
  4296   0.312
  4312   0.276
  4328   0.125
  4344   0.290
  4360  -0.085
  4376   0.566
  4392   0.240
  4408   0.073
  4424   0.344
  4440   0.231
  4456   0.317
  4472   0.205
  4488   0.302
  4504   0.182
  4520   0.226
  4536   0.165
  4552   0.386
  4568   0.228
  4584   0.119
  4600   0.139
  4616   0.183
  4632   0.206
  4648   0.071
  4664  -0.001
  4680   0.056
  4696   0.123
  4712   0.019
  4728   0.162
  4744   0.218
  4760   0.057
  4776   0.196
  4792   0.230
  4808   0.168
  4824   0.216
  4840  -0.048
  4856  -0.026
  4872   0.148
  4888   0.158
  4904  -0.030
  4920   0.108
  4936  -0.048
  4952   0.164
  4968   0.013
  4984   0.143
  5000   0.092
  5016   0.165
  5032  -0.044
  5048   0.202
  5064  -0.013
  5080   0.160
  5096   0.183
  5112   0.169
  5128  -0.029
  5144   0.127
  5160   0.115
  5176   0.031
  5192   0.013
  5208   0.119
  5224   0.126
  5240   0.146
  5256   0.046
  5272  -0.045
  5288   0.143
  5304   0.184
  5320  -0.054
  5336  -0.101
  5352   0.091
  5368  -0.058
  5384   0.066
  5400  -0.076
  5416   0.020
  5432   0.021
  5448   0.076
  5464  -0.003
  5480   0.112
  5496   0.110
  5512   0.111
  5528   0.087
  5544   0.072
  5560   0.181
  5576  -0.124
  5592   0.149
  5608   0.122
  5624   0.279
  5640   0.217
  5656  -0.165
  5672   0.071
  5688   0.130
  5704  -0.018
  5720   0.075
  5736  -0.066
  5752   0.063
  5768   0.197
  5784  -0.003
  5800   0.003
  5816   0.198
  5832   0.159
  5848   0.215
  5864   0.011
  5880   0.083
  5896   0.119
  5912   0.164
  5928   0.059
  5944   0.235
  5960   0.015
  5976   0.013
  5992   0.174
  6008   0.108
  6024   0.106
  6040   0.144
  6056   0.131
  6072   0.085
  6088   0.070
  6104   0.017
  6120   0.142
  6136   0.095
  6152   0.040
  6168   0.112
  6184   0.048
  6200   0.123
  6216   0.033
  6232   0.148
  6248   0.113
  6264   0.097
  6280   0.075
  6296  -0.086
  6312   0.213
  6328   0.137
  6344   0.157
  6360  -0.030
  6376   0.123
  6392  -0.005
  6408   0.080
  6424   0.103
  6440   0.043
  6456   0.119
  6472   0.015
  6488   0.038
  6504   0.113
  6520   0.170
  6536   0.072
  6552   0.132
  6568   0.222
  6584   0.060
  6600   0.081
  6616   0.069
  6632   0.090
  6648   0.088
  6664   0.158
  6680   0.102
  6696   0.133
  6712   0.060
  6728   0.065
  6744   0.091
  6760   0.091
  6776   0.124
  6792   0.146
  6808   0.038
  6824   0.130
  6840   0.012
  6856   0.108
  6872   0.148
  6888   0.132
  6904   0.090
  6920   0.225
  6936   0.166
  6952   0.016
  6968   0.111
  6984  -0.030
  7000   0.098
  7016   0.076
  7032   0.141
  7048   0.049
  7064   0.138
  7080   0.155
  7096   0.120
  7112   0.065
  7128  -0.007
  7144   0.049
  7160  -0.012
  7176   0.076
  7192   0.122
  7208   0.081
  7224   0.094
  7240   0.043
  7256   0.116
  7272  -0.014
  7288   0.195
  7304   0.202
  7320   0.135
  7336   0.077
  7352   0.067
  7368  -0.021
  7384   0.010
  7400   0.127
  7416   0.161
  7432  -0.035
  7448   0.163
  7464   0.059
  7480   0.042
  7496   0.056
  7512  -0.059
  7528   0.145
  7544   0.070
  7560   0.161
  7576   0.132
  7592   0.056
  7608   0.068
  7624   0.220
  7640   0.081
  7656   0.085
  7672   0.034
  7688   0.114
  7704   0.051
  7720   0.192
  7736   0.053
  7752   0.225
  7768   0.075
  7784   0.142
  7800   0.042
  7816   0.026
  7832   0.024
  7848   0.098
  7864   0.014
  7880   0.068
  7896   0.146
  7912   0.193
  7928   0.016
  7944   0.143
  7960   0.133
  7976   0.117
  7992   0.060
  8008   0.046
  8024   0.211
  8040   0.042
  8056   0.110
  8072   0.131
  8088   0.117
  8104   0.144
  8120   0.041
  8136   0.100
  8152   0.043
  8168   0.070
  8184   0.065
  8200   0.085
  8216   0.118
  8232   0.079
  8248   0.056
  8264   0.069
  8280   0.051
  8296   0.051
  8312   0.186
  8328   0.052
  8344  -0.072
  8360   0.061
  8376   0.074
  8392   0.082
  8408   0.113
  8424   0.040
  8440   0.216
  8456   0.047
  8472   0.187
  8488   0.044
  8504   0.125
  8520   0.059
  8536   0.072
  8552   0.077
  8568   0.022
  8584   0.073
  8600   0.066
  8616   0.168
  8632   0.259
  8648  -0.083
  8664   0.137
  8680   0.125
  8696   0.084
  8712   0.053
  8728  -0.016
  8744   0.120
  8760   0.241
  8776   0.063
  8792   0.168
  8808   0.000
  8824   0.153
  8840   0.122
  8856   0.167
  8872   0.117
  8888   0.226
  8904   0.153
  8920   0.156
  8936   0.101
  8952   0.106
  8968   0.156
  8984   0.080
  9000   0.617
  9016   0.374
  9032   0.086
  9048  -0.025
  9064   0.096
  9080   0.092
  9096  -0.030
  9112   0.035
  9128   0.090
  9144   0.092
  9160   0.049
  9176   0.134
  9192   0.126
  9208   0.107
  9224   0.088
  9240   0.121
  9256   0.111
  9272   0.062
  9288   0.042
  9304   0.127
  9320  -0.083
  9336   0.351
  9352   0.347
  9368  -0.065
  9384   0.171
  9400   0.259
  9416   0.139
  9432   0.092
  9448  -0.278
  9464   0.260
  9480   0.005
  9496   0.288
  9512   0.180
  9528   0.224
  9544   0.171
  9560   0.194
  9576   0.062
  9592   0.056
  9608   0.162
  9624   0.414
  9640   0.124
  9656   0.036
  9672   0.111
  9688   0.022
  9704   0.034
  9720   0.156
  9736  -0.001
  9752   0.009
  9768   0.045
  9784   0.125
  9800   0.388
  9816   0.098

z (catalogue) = 1.416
